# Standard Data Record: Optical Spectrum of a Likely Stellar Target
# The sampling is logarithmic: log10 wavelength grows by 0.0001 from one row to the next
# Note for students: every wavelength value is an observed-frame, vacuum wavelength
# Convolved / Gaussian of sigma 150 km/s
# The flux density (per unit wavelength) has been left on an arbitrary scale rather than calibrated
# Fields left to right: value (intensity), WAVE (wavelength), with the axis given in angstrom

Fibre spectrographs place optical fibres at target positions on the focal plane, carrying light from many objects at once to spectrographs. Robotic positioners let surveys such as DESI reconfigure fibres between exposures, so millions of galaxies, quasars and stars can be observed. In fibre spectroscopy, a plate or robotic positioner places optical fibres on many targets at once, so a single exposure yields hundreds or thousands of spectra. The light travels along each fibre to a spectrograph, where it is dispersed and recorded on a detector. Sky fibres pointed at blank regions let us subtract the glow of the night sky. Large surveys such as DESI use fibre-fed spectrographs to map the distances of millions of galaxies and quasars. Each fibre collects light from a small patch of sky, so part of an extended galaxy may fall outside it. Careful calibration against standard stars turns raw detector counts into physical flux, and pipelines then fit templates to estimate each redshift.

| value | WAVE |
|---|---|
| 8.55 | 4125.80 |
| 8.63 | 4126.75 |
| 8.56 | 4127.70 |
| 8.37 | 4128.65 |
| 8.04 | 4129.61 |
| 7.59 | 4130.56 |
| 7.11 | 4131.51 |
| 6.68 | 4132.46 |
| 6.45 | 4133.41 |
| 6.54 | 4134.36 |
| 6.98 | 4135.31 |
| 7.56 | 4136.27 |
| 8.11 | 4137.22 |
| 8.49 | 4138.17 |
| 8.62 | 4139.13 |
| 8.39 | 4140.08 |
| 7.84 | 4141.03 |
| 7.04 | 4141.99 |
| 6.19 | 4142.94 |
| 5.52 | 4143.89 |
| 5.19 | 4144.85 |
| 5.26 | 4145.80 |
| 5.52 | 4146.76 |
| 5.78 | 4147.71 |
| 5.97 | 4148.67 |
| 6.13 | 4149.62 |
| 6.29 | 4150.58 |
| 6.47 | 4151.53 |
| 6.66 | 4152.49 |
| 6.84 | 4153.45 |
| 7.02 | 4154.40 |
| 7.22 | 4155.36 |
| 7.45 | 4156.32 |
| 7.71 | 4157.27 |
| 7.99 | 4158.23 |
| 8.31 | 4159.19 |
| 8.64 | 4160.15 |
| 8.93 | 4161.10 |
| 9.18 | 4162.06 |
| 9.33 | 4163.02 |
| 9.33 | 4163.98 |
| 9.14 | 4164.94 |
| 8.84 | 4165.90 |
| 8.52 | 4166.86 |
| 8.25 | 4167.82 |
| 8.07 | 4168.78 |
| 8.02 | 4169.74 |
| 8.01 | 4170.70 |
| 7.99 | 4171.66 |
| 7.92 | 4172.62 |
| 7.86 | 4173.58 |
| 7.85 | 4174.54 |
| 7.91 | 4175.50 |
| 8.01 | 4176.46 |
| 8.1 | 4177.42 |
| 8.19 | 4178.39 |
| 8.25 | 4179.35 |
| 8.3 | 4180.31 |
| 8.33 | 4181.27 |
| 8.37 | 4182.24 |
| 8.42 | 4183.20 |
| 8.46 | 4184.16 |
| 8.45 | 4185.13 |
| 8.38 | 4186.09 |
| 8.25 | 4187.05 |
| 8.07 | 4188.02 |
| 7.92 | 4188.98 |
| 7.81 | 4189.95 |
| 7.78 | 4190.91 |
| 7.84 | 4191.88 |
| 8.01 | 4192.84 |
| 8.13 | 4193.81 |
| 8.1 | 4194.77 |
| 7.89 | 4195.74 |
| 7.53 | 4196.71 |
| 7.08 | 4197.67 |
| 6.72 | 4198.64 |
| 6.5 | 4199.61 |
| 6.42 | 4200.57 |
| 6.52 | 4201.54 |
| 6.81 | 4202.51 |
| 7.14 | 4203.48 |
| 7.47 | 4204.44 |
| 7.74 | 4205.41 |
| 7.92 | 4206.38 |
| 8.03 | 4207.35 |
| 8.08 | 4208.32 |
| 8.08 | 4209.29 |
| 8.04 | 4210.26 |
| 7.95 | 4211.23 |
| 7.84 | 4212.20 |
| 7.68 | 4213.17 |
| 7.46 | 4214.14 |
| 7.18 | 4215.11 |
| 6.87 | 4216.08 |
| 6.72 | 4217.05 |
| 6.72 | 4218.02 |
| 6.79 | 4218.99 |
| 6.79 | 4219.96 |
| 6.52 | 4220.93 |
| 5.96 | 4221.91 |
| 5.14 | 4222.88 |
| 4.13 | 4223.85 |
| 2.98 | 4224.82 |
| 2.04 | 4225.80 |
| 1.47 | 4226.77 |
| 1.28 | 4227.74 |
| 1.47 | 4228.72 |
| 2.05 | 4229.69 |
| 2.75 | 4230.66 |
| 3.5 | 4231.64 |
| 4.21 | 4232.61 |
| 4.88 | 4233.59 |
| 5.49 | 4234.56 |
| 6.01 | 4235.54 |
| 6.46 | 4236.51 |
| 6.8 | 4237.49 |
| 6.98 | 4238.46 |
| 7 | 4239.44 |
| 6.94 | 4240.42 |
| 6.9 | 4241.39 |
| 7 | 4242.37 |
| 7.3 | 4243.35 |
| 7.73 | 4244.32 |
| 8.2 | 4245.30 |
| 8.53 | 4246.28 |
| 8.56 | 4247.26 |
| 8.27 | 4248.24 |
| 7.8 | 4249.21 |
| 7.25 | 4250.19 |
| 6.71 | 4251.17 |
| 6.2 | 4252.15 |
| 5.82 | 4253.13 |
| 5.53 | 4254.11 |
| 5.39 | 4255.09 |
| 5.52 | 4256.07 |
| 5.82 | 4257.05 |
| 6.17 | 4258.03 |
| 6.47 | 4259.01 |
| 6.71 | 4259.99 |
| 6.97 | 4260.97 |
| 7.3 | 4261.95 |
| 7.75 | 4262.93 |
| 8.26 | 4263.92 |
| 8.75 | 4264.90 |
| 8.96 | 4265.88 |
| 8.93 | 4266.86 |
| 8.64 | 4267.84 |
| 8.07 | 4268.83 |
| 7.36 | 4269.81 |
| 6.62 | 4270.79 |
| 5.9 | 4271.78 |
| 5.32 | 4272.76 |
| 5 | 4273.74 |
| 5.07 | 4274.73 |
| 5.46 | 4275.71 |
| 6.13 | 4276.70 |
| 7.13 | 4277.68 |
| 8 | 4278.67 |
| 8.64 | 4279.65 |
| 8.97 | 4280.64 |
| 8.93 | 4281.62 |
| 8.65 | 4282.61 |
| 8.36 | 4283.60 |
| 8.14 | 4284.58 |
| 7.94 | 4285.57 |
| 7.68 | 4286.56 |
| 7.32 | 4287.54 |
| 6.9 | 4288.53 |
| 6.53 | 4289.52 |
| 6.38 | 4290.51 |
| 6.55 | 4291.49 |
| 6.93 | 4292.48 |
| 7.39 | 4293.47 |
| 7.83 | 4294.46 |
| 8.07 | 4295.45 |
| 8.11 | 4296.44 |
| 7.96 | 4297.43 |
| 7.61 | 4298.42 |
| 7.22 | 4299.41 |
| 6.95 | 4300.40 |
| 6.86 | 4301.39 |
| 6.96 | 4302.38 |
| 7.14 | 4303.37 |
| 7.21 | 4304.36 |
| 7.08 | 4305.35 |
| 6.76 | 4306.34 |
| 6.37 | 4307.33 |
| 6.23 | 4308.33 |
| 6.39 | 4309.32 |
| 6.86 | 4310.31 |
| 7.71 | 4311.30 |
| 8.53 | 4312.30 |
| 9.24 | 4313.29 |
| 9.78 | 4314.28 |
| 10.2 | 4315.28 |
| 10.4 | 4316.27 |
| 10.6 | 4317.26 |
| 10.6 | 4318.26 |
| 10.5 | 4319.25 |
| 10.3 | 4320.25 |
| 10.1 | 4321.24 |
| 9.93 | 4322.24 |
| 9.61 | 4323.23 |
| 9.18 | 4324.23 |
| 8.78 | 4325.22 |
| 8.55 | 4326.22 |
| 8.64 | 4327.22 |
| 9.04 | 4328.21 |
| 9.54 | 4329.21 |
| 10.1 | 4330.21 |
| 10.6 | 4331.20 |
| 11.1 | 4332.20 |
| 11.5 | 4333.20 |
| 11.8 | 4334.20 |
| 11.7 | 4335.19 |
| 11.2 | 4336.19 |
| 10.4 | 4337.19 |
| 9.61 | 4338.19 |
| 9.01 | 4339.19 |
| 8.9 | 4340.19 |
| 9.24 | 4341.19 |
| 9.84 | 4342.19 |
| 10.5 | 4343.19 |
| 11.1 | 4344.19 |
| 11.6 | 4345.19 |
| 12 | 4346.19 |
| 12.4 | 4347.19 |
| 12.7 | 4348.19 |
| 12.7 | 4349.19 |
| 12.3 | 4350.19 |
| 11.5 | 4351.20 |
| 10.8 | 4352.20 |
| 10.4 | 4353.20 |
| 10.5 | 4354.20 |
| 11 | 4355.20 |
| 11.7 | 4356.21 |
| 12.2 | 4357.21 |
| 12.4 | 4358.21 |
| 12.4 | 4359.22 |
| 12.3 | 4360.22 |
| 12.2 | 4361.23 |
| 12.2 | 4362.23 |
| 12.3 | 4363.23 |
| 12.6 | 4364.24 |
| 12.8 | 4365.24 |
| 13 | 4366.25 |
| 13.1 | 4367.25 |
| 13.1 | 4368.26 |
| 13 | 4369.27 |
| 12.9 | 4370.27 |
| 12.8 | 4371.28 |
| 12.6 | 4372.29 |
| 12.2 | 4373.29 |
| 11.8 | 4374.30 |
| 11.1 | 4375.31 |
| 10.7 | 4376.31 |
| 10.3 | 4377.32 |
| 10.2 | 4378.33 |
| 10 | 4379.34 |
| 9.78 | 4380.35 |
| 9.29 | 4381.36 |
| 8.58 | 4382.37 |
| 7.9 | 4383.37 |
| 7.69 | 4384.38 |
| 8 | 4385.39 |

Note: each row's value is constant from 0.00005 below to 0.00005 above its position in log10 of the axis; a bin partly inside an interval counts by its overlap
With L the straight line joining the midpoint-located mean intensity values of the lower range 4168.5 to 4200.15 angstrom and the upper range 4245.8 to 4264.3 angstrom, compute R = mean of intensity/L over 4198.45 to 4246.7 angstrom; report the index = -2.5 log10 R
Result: 0.20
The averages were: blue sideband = 7.95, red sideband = 6.89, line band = 6.14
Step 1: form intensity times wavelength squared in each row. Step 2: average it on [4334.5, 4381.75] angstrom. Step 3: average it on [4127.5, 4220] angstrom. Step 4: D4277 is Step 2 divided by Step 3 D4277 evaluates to 1.64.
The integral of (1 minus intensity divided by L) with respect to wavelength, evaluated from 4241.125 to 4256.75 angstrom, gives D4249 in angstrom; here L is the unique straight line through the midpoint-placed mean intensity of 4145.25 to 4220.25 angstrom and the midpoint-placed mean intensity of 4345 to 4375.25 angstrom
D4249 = 3.9 angstrom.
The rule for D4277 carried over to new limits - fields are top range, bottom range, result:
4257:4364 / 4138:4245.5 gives 1.35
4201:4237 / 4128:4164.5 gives 0.82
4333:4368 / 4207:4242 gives 2.14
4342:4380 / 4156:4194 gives 1.56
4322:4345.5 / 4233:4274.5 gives 1.50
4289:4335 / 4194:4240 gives 1.47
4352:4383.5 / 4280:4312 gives 1.62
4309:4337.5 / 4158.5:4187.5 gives 1.25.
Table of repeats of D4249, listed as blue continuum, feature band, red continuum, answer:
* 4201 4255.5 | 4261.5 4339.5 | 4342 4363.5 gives 9.5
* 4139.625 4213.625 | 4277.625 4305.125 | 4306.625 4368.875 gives 6.0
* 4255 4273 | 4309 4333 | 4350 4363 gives 1.2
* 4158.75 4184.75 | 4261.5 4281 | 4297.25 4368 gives 4.4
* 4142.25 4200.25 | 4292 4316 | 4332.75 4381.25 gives 6.5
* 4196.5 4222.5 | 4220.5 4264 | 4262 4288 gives 9.3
